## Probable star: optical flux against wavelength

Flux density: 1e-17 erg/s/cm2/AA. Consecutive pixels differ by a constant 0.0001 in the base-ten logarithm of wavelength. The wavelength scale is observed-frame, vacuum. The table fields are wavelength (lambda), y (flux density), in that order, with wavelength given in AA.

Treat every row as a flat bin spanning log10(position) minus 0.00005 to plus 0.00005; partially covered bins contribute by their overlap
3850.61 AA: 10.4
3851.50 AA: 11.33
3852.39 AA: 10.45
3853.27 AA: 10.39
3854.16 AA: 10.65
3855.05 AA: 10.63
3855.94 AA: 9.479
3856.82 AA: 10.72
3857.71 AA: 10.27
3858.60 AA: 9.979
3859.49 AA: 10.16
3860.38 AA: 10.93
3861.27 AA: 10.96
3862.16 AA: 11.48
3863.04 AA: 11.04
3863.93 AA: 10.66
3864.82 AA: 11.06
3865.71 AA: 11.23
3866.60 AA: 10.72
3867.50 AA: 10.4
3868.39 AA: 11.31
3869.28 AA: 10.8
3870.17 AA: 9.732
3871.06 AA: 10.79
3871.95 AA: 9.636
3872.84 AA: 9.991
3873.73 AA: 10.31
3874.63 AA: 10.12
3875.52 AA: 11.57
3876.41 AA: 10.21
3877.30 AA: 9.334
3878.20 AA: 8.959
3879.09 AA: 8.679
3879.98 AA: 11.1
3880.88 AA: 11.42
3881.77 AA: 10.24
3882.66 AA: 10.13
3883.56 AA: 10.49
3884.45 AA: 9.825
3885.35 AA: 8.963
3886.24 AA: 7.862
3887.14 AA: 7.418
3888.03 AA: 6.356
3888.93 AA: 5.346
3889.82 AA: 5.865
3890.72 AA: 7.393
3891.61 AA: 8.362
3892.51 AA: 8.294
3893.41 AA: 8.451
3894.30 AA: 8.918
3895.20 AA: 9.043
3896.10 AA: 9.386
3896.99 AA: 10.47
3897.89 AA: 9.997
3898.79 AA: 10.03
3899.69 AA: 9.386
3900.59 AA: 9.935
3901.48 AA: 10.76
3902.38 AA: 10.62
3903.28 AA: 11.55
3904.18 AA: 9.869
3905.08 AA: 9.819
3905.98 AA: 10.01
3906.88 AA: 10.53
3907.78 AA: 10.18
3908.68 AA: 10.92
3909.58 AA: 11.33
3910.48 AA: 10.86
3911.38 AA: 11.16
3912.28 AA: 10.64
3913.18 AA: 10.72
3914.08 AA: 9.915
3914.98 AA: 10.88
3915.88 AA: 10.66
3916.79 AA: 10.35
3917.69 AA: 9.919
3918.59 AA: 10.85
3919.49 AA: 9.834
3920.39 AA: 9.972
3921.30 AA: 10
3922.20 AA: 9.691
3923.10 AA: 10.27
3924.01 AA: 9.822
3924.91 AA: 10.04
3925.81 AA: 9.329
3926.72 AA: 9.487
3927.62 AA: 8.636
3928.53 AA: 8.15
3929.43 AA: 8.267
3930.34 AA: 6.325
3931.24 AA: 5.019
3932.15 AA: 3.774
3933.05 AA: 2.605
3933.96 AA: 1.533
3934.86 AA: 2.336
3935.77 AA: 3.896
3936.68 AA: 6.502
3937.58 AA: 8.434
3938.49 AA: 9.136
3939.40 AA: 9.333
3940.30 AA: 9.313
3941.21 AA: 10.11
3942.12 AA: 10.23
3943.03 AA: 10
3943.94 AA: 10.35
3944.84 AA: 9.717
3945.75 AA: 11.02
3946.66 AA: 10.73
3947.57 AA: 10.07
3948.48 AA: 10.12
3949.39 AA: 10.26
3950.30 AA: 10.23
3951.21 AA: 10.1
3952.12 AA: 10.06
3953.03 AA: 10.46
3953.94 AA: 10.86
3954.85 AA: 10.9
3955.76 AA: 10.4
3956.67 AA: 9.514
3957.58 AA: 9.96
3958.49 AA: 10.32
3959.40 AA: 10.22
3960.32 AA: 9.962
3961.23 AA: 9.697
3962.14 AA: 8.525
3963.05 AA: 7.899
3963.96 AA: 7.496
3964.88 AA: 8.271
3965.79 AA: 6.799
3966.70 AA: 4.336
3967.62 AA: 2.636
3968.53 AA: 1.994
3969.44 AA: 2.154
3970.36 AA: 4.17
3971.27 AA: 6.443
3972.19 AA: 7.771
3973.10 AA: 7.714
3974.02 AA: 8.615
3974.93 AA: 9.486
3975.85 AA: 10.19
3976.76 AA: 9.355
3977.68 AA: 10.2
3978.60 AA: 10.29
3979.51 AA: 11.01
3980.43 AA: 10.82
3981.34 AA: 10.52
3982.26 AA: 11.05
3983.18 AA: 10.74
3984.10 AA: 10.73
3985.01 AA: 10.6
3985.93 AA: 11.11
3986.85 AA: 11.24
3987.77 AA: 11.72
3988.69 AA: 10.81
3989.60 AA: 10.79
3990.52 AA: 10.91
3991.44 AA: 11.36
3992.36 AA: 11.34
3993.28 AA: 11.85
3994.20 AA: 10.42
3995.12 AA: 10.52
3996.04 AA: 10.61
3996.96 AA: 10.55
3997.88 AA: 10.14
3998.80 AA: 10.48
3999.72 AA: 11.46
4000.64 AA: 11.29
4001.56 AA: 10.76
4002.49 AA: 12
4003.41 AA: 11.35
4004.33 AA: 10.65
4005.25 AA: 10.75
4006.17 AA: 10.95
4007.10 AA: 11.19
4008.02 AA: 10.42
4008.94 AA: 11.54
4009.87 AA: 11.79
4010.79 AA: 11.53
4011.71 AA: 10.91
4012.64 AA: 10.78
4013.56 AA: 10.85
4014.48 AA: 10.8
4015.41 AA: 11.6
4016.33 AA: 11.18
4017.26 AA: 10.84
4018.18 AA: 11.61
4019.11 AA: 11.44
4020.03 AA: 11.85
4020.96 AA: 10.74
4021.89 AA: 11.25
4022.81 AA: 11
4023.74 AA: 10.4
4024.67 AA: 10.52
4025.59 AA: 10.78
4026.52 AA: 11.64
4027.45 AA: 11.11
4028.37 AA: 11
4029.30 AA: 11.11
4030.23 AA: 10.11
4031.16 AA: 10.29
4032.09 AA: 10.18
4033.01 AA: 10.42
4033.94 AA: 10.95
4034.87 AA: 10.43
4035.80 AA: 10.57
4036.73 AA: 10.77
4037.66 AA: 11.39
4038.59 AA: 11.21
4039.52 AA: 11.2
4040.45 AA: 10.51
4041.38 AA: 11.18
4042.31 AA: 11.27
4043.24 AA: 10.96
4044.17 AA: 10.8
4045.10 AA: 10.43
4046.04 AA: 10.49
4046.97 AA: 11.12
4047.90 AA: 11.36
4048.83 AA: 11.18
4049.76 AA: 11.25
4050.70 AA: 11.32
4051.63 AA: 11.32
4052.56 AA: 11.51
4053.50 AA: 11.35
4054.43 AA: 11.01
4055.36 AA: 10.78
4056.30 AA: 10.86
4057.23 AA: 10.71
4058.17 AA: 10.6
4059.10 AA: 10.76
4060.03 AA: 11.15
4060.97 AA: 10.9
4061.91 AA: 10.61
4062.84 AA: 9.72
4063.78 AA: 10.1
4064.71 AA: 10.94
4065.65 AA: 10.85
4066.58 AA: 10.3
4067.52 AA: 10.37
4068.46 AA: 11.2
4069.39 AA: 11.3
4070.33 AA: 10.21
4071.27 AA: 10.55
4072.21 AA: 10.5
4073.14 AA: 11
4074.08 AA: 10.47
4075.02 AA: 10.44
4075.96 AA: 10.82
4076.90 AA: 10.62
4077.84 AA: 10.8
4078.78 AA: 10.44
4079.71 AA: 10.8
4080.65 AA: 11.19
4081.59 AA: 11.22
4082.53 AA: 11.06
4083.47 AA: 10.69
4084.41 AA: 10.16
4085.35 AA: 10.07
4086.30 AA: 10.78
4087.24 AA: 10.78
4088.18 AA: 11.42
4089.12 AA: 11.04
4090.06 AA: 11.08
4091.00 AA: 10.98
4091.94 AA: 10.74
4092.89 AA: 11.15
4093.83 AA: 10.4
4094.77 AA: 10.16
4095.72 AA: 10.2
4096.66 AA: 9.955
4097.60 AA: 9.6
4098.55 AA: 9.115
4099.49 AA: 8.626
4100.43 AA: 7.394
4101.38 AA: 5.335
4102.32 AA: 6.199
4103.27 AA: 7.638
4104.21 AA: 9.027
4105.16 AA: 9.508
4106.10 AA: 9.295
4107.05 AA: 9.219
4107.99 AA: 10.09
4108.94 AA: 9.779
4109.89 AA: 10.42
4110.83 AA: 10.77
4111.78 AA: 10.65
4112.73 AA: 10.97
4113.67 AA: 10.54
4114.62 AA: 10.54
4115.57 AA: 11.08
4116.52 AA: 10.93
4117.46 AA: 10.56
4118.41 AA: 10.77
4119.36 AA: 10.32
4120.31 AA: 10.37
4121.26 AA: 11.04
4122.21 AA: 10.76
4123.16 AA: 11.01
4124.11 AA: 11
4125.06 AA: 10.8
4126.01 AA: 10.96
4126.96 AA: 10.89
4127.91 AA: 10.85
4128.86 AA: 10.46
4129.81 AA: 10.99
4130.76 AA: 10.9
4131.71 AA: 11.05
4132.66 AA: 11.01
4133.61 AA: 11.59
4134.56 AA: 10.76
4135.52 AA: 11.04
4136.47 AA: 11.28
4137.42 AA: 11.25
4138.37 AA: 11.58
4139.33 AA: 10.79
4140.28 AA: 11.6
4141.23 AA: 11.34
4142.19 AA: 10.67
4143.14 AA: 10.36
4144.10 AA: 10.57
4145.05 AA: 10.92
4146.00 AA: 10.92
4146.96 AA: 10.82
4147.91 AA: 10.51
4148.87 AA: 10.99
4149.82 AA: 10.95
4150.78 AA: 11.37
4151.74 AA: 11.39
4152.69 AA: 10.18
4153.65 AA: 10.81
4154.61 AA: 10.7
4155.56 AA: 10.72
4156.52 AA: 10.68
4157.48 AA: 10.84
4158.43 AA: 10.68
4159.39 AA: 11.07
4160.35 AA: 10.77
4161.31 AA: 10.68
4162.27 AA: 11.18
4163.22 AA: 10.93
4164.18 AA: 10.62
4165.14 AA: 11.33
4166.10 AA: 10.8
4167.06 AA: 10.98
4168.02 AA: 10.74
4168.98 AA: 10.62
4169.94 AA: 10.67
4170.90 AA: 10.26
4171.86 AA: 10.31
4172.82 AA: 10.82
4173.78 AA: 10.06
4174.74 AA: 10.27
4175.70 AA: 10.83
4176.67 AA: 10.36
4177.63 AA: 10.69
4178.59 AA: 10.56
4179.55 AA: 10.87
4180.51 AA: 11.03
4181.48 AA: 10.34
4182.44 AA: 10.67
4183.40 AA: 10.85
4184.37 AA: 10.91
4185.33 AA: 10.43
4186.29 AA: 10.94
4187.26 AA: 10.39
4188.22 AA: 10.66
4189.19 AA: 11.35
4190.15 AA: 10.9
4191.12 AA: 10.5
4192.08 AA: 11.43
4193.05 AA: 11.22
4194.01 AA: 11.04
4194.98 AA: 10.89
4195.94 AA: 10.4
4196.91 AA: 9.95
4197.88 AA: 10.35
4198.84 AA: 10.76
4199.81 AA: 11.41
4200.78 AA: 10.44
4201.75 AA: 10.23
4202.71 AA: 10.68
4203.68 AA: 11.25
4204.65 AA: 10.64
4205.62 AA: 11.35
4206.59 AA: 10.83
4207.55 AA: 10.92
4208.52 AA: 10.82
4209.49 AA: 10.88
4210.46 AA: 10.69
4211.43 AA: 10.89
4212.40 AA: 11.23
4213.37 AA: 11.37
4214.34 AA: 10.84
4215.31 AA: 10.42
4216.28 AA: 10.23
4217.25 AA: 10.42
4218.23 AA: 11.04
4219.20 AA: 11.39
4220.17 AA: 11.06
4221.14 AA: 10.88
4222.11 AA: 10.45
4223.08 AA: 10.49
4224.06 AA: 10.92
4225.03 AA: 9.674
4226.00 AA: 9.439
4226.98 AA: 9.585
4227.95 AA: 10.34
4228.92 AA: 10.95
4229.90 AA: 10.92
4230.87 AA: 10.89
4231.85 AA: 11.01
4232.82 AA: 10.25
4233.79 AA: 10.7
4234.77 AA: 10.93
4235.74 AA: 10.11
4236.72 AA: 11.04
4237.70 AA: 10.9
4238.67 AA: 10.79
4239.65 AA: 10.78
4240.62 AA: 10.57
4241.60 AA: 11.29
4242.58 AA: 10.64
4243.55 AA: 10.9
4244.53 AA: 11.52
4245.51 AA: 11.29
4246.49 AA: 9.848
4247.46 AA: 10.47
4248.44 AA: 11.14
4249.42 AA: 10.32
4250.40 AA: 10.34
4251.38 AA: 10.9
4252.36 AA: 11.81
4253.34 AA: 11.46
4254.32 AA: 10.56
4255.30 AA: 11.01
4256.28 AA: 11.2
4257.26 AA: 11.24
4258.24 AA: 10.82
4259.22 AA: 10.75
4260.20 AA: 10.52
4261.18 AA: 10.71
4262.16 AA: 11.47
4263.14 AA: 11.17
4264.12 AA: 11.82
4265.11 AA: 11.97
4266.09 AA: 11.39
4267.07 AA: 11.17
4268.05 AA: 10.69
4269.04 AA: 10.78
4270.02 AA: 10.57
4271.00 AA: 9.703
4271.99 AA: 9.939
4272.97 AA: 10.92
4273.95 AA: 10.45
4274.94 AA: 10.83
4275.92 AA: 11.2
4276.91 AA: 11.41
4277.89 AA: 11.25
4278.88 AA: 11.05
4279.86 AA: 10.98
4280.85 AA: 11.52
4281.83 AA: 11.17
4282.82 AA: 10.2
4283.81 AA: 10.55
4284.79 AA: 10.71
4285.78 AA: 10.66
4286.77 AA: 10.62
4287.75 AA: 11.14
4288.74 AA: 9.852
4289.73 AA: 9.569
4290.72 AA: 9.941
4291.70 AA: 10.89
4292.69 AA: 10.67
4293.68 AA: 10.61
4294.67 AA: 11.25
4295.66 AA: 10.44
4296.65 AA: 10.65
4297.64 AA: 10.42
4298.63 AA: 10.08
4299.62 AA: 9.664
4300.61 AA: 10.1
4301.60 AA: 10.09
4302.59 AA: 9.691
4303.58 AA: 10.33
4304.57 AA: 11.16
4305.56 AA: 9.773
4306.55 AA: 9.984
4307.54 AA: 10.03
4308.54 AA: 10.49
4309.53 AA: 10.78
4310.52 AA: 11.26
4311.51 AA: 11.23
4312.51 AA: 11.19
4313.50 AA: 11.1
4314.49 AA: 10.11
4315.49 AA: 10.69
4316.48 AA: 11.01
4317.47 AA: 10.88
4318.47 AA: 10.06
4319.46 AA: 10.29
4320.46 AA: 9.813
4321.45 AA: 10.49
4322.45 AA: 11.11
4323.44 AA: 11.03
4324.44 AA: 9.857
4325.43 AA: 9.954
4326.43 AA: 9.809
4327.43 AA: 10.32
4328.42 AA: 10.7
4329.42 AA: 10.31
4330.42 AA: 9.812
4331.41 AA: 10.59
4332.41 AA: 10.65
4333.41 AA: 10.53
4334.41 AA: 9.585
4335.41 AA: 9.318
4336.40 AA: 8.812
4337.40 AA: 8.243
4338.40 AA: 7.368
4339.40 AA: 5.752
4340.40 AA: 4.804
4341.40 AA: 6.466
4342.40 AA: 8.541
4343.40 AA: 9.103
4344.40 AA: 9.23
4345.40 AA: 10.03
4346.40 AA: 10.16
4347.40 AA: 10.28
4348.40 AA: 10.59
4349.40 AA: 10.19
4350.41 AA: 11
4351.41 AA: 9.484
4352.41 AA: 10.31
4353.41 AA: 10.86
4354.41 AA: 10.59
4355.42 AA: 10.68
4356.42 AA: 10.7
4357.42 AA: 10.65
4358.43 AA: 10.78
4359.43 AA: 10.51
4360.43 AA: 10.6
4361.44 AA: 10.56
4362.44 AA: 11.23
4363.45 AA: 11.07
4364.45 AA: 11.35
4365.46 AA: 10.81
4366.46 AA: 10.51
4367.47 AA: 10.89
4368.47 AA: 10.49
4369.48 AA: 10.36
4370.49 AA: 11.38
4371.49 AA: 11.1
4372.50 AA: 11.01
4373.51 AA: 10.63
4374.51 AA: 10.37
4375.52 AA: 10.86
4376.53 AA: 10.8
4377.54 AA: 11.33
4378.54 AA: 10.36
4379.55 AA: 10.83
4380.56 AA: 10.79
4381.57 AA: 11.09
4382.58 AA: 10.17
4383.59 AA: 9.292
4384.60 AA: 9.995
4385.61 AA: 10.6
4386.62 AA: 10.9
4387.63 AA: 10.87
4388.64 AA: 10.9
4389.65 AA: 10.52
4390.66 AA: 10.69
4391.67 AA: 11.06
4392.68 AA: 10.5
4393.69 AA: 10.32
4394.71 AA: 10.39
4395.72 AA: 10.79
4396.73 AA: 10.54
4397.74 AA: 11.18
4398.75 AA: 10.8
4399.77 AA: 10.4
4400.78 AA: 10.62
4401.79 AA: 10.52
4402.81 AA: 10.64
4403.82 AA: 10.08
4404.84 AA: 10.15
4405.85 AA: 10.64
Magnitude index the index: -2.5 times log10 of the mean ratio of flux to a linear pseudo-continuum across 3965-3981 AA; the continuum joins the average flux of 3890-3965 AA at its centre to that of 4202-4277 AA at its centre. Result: 0.280 mag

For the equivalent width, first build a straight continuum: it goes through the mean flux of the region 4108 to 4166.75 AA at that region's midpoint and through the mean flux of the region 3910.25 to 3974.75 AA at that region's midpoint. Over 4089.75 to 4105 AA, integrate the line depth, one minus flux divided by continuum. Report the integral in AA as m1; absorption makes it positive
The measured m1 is 1.7 AA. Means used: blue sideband 8.55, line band 9.21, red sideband 10.8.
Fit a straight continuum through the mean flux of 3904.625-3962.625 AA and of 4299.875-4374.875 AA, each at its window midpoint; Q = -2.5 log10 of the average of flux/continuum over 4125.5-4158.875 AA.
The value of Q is -0.13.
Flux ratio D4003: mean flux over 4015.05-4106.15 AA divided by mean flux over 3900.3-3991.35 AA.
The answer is 1.2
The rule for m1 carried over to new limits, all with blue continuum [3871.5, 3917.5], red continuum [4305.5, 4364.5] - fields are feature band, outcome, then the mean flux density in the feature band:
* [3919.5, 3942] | 4.76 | 7.66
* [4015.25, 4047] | -3.61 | 10.9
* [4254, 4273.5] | -1.84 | 10.9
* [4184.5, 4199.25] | -1.23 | 10.8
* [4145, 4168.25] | -2.27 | 10.9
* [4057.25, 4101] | -2.93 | 10.5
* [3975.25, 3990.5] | -1.45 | 10.7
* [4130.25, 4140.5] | -1.32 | 11.2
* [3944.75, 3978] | 3.94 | 8.59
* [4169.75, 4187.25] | -1.20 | 10.6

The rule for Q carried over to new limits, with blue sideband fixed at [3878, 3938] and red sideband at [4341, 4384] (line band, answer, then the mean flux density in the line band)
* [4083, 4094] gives -0.13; 10.8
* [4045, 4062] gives -0.17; 11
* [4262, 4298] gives -0.07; 10.8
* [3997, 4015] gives -0.19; 11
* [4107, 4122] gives -0.10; 10.5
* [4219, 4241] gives -0.06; 10.6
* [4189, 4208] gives -0.10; 10.8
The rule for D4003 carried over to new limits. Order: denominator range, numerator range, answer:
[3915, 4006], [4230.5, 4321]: 1.16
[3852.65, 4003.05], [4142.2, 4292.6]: 1.14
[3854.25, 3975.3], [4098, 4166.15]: 1.14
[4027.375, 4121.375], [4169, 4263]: 1.03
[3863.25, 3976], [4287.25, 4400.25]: 1.14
